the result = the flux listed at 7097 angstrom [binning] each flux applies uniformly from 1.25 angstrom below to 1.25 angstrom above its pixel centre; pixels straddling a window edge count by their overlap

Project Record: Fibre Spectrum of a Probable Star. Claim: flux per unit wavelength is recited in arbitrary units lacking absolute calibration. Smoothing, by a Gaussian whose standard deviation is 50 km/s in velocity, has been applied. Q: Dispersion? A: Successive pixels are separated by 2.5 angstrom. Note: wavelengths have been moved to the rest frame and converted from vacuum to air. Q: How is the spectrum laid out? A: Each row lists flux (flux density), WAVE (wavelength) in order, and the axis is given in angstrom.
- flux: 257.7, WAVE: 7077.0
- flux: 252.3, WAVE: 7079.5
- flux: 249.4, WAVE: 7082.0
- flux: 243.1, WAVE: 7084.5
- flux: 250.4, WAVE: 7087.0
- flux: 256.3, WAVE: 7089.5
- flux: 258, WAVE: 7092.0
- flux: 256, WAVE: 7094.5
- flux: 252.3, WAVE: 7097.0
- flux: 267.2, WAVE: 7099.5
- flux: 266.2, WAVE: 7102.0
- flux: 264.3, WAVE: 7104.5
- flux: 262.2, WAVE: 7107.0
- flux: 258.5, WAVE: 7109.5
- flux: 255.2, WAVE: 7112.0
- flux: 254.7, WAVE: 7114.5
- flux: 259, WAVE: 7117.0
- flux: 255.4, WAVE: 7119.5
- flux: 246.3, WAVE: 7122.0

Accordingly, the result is 252.3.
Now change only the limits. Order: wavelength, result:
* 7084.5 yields 243.1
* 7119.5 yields 255.4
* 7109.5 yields 258.5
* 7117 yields 259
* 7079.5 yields 252.3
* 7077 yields 257.7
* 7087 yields 250.4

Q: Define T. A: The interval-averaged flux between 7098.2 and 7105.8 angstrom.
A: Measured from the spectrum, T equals 266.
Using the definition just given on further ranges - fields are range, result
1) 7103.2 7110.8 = 262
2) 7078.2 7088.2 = 249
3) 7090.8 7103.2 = 260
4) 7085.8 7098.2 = 255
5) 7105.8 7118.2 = 258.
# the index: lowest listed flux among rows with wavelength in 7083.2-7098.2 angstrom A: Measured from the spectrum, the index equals 243.1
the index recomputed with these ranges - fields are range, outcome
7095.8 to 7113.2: 252.3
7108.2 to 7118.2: 254.7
